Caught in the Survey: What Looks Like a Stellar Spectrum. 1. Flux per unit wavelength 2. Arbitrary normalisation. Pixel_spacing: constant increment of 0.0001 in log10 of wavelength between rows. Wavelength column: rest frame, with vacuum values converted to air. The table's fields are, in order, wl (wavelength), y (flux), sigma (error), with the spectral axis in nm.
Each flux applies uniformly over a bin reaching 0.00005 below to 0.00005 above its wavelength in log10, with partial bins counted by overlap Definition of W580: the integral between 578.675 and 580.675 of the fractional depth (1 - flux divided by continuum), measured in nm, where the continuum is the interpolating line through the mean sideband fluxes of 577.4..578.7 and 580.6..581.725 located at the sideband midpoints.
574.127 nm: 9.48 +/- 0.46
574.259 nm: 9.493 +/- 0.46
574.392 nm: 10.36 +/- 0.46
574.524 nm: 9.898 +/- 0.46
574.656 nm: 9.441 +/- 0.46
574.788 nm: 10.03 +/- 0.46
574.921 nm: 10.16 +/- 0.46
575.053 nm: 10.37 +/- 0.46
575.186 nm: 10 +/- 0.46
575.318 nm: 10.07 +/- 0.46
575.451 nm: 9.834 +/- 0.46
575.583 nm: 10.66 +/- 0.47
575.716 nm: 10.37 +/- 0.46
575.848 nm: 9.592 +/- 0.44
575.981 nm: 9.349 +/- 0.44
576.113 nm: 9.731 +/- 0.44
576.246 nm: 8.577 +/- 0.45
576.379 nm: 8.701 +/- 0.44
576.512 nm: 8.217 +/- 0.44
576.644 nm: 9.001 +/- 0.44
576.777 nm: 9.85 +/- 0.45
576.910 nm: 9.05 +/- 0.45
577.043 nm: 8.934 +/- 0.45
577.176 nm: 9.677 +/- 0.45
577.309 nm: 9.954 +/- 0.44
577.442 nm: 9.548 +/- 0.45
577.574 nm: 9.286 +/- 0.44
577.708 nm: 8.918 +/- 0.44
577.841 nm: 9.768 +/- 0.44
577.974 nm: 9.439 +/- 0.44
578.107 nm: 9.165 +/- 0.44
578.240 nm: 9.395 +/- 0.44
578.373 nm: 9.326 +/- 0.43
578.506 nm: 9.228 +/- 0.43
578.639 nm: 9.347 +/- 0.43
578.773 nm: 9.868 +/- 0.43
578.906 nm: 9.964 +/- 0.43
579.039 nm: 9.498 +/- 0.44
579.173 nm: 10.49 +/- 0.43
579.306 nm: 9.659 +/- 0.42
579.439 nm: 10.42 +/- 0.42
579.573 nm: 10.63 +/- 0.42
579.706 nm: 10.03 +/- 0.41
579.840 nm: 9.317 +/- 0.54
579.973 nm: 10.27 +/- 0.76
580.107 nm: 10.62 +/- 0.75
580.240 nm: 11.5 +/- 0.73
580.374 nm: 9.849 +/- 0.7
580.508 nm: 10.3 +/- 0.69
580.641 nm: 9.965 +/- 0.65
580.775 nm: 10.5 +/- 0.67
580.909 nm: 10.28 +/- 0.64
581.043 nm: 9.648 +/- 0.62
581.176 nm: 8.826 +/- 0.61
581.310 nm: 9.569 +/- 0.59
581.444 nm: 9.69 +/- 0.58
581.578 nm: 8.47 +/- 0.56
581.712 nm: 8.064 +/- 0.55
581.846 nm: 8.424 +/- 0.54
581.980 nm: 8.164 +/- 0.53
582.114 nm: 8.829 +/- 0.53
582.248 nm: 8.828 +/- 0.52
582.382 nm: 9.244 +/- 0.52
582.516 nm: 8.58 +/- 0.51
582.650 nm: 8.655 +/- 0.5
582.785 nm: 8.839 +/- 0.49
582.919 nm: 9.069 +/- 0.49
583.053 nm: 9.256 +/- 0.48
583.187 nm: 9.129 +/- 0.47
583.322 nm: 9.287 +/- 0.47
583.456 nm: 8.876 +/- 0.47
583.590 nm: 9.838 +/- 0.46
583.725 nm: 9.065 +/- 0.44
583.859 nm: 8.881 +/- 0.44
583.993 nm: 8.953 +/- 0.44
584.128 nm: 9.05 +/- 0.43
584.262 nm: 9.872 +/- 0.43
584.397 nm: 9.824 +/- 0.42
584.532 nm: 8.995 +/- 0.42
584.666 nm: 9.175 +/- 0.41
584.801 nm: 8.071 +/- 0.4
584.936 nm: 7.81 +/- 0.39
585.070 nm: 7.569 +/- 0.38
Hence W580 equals -0.15 nm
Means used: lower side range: 9.34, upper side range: 9.5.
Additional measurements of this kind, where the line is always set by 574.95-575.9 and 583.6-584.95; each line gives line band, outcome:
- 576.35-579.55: 0.11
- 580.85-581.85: 0.03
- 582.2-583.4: 0.03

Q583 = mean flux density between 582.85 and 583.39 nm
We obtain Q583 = 9.19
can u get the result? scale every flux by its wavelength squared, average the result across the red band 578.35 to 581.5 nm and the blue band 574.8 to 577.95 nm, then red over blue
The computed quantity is 1.06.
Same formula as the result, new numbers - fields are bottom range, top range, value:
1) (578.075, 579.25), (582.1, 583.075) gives 0.94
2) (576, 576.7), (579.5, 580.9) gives 1.17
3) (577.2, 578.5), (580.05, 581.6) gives 1.07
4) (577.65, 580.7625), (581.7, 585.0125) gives 0.92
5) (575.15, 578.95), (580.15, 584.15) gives 1.00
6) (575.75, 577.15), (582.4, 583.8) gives 1.01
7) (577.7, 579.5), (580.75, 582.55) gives 0.95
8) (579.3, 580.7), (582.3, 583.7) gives 0.89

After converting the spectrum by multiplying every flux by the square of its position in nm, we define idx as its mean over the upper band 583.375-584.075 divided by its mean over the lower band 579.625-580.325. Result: 0.89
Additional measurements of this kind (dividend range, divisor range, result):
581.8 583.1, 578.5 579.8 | 0.90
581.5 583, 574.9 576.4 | 0.90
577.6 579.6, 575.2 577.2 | 1.03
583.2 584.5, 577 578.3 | 1.01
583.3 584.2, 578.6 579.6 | 0.93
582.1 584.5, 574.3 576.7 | 0.97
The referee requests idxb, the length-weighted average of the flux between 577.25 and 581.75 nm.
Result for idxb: 9.74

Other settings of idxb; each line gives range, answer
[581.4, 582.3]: 8.61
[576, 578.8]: 9.28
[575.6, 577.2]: 9.28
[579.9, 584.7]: 9.35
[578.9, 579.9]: 10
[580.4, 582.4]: 9.27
